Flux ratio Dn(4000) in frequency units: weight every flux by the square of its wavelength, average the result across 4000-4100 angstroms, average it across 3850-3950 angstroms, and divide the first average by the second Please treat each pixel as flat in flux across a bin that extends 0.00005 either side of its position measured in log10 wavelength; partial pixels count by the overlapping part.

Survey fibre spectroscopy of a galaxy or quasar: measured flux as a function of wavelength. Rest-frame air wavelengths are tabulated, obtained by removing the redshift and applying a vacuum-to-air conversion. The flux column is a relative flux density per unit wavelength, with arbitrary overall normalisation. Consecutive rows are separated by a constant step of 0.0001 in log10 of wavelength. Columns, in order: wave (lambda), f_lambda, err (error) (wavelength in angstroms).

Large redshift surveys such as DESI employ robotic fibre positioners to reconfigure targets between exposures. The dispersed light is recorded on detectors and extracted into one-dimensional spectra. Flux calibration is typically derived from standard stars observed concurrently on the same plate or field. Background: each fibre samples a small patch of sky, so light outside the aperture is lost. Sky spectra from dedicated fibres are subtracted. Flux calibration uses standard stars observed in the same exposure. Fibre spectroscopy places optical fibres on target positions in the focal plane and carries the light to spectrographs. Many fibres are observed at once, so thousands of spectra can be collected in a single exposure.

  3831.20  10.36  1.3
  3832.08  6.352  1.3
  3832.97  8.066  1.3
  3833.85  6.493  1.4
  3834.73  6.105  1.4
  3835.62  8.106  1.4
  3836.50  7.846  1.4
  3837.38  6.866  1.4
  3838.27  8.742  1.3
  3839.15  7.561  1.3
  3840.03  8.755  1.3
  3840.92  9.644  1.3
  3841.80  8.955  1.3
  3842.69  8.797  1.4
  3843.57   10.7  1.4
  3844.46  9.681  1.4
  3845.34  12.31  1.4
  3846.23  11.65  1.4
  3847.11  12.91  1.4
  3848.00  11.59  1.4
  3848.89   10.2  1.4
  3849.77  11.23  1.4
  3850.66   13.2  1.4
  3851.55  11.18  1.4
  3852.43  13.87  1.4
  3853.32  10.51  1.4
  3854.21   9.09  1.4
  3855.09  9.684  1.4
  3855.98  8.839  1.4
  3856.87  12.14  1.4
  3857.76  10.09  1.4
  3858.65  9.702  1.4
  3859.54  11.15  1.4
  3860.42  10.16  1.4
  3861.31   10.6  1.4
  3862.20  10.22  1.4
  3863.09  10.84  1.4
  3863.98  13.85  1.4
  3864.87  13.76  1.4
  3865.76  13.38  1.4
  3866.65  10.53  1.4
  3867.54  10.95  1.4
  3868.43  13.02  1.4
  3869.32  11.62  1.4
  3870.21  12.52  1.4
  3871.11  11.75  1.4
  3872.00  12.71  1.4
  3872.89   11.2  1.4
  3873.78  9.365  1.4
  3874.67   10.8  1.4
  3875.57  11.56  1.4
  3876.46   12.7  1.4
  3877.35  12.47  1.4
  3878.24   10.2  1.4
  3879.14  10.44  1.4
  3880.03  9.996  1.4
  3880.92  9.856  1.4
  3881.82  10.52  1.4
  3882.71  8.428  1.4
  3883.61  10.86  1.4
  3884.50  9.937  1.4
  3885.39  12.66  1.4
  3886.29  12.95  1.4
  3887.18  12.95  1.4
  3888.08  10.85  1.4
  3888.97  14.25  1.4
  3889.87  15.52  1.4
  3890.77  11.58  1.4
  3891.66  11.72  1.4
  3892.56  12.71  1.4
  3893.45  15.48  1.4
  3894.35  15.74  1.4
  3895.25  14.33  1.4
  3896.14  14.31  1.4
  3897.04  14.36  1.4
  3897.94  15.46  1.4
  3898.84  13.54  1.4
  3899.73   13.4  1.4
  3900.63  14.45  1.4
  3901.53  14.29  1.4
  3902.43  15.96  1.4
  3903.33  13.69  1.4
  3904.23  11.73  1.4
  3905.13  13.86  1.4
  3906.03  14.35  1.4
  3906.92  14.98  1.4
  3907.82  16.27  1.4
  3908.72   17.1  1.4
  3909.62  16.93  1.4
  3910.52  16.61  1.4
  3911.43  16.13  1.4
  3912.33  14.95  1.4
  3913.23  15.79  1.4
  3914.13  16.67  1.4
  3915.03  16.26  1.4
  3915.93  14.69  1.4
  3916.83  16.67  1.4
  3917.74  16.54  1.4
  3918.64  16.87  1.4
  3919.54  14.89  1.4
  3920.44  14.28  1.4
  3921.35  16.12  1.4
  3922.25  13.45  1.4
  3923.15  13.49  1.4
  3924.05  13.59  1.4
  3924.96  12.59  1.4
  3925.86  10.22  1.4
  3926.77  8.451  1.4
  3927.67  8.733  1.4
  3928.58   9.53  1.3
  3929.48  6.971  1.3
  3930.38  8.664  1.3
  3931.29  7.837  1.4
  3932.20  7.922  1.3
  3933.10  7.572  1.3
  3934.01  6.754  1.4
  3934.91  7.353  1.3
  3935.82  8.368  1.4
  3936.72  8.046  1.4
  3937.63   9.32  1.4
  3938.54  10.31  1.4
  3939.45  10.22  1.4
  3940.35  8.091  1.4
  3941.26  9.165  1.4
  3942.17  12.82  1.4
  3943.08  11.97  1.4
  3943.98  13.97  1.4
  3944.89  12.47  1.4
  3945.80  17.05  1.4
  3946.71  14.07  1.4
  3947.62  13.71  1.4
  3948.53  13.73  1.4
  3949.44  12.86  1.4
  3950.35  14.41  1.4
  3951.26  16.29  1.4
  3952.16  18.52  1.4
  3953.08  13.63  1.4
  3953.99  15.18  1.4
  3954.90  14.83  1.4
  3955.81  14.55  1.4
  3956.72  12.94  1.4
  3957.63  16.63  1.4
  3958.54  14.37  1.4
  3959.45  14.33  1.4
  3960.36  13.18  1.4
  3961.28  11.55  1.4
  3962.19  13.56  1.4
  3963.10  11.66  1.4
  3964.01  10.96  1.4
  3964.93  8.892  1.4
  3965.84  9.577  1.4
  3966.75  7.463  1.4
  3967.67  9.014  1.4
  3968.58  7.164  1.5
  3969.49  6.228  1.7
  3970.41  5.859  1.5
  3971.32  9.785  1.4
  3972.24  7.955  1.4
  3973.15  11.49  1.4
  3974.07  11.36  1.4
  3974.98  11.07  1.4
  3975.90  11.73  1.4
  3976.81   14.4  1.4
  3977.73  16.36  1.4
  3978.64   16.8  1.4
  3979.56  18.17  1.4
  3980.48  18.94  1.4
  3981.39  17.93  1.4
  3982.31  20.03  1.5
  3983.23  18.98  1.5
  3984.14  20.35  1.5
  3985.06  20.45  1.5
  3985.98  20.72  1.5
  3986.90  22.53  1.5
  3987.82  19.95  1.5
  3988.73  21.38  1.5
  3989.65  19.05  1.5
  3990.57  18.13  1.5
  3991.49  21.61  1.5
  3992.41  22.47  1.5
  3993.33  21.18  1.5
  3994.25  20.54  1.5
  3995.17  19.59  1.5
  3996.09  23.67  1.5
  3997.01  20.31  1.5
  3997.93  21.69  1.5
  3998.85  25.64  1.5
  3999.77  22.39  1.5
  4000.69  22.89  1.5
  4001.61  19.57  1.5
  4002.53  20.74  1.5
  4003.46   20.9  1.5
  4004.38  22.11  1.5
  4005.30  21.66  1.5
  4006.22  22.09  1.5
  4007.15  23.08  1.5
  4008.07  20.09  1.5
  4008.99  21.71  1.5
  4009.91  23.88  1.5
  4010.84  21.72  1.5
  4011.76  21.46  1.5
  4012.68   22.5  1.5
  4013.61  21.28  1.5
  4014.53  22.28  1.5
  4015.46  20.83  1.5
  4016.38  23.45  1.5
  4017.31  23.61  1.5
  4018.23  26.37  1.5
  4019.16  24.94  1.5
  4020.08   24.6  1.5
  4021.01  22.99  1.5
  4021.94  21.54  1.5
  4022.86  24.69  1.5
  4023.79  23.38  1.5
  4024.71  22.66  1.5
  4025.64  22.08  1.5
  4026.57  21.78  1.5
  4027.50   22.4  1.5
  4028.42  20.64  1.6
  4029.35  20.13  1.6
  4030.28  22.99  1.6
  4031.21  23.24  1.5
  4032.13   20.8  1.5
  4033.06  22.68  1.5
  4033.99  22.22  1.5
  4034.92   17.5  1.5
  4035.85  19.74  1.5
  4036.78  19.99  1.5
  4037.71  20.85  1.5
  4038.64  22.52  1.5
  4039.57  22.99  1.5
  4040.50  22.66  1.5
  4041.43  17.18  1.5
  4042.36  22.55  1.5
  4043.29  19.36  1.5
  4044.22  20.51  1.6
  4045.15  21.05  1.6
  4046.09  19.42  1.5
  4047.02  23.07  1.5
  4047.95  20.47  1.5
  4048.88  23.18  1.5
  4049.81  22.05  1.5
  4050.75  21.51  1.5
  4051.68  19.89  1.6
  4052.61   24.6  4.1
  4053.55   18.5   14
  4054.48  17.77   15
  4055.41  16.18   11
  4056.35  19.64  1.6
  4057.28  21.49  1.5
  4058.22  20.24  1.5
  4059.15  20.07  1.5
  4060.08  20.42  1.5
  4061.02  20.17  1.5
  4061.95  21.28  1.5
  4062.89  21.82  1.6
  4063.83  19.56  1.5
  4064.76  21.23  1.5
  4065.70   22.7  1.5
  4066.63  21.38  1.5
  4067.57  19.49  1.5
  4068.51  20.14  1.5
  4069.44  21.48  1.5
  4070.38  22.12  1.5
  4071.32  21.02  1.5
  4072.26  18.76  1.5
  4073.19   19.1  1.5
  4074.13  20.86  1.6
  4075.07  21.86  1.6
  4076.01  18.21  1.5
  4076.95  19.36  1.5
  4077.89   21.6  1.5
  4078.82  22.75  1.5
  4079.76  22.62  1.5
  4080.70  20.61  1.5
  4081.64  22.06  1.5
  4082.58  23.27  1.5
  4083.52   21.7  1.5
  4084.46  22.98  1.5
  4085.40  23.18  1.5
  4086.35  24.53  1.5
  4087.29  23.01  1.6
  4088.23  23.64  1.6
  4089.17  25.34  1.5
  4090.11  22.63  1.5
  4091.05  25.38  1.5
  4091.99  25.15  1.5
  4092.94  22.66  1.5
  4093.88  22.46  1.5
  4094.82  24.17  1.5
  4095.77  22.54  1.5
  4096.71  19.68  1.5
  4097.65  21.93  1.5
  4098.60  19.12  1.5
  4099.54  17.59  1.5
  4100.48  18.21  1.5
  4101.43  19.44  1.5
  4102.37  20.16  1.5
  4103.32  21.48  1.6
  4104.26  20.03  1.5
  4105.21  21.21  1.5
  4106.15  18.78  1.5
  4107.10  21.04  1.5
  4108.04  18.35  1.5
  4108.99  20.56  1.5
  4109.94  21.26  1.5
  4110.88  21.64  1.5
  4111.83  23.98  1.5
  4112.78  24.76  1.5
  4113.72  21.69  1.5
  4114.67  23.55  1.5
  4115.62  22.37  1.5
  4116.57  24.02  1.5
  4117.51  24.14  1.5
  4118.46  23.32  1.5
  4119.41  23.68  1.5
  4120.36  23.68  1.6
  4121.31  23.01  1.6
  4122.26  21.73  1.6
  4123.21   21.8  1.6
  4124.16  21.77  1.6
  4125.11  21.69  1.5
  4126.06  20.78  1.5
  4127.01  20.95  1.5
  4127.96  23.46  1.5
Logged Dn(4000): 1.89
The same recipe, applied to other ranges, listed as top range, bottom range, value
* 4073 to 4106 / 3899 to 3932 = 1.72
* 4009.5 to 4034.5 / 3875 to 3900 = 1.94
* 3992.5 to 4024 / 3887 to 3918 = 1.60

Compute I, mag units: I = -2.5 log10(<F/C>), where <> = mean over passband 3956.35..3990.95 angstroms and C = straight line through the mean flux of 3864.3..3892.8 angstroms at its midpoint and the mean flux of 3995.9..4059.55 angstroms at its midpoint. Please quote 0.26 mag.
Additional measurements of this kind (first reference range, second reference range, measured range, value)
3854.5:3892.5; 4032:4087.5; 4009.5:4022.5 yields -0.221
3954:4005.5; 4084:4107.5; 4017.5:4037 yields -0.198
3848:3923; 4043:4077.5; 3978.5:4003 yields -0.177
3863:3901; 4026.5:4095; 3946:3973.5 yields 0.307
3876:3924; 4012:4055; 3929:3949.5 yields 0.490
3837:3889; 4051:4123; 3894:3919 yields -0.170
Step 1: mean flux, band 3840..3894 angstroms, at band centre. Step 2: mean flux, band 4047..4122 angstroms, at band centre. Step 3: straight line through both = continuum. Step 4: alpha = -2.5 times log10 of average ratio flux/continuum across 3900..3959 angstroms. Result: 0.09 mag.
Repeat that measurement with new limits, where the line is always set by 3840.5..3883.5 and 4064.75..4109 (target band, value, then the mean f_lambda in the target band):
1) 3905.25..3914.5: -0.20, 15.9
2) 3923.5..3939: 0.50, 8.98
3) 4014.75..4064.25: -0.12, 21.4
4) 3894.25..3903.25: -0.14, 14.5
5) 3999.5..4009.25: -0.22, 21.5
